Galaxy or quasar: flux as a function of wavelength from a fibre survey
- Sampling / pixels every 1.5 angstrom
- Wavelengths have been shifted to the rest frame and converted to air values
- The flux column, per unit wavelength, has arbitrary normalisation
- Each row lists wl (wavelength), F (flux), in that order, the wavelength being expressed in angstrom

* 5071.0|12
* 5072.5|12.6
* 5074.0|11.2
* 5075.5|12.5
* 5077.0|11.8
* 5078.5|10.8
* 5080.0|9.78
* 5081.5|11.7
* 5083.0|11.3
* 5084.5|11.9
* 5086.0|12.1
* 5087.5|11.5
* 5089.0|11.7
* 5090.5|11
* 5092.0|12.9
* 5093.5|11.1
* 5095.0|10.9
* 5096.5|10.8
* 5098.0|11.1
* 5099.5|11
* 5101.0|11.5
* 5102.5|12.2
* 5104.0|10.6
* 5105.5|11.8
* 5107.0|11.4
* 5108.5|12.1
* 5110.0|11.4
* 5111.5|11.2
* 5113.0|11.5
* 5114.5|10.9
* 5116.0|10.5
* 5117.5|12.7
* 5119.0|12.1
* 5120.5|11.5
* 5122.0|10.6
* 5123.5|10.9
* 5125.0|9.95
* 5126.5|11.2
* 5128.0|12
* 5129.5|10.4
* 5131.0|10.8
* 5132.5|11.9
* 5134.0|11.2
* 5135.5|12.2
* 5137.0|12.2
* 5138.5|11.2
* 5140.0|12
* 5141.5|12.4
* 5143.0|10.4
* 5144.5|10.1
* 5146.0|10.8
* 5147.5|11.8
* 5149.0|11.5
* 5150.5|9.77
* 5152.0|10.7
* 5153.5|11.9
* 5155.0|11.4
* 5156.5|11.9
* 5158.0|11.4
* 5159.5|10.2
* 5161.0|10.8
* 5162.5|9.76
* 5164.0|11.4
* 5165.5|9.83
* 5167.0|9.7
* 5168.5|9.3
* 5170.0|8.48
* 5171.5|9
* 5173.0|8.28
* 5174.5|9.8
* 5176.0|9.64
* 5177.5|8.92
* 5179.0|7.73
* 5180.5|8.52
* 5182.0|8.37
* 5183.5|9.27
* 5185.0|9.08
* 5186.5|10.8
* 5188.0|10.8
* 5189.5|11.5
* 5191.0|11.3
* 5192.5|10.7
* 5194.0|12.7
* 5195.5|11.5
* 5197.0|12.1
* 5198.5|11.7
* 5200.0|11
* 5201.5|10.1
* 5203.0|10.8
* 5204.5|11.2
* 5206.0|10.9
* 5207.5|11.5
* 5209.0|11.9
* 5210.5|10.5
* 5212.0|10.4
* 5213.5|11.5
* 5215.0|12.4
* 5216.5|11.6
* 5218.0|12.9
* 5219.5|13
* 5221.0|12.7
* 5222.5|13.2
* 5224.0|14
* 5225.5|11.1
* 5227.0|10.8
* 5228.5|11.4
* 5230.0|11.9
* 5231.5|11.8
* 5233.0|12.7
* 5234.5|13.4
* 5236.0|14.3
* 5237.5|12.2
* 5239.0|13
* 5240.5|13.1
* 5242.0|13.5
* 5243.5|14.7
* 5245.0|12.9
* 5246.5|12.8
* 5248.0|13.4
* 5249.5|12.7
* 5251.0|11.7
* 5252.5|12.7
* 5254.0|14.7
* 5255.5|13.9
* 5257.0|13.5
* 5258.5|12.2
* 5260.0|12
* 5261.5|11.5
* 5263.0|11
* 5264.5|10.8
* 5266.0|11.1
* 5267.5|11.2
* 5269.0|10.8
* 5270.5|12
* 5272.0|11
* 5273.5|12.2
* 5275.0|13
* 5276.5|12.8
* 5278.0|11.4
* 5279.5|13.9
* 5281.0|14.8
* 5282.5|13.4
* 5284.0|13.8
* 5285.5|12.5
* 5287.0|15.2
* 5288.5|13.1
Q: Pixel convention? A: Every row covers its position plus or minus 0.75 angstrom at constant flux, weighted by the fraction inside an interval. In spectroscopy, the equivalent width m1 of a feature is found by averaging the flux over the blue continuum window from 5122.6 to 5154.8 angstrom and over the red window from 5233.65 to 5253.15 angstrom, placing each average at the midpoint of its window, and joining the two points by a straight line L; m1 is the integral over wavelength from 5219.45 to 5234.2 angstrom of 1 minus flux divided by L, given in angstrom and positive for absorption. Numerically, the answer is 0.6 angstrom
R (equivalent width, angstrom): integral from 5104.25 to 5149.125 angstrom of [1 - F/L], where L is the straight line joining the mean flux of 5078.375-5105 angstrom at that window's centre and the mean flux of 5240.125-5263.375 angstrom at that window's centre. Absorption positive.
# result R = 1.3 angstrom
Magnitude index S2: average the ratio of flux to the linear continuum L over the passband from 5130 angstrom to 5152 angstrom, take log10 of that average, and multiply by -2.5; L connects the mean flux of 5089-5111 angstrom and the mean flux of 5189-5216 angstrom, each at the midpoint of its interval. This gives 0.01 mag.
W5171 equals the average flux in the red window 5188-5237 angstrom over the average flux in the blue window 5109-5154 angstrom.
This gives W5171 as 1.0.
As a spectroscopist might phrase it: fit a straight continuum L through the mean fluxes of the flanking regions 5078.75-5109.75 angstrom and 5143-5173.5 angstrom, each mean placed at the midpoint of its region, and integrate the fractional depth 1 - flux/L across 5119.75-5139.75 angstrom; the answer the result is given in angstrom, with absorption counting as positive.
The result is -0.7 angstrom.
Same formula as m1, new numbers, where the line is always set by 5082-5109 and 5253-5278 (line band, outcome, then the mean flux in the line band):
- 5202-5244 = -0.91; 12.2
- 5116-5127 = 0.34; 11.2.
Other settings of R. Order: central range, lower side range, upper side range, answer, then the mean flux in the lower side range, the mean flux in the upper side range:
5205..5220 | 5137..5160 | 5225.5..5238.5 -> 0.48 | 11.2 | 12.3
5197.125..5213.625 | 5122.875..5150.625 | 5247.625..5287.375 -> 1.17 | 11.2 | 12.5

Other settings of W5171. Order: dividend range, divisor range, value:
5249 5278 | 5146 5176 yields 1.17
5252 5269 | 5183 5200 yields 1.10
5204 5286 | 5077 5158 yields 1.09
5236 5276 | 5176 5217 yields 1.17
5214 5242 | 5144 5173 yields 1.20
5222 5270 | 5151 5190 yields 1.26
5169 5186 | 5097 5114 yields 0.78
